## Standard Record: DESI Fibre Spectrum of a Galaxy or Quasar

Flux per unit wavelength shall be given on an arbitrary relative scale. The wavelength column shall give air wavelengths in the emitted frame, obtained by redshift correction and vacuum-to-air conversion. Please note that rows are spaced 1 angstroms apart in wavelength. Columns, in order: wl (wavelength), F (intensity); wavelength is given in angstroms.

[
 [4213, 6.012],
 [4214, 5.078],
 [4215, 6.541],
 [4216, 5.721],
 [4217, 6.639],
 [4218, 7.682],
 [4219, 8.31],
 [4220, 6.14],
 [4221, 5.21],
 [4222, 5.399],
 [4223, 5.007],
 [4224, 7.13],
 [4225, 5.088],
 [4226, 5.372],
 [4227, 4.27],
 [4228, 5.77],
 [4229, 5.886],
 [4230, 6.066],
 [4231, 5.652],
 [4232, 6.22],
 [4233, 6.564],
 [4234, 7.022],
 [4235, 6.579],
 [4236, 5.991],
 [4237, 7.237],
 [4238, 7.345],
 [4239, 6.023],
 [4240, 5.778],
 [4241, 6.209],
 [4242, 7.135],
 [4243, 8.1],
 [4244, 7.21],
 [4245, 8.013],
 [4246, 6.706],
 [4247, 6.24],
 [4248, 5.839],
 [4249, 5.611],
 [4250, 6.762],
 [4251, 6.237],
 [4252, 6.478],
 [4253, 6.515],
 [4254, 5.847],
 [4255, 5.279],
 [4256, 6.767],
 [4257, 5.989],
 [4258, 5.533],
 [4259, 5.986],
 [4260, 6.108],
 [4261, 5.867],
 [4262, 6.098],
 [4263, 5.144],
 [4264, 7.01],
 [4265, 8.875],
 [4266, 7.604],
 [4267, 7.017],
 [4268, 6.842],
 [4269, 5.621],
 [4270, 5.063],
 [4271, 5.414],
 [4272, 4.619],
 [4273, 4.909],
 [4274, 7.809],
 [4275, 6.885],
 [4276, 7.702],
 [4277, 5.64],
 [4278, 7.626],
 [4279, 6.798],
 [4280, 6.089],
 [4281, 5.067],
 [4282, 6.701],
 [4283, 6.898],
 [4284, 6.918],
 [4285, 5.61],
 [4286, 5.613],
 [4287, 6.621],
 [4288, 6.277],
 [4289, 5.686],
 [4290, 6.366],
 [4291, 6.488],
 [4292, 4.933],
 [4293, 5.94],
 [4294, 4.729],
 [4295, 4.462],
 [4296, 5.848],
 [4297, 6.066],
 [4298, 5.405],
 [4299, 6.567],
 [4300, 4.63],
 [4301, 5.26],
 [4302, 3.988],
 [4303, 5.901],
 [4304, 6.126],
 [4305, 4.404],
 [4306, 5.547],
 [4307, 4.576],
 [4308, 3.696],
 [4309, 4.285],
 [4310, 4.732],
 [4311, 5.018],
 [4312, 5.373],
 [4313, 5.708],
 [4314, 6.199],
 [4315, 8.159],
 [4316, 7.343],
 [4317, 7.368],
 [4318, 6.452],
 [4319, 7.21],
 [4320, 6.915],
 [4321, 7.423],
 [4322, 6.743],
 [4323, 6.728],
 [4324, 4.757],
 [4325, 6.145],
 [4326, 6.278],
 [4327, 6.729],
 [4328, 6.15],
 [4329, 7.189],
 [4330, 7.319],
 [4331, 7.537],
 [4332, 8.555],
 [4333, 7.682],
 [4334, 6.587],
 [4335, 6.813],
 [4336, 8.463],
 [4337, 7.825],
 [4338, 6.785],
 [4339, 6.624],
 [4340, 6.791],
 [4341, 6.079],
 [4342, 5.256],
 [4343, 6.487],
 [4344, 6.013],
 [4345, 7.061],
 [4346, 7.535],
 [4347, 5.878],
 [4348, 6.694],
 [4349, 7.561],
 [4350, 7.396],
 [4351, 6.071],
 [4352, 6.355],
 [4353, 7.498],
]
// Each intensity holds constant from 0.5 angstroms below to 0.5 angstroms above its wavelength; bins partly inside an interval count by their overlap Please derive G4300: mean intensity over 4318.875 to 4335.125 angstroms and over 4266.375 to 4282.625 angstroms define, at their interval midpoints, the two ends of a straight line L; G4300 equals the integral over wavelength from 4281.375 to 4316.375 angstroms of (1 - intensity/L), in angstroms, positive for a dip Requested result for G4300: 4.7 angstroms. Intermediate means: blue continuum 6.25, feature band 5.65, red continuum 6.86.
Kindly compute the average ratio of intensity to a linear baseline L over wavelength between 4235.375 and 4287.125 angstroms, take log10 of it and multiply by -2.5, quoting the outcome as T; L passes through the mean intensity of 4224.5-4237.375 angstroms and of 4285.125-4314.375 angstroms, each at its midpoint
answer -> -0.12 mag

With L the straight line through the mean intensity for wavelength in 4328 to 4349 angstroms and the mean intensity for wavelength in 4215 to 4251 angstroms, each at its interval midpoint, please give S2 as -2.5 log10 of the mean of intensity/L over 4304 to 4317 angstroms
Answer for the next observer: 0.23 mag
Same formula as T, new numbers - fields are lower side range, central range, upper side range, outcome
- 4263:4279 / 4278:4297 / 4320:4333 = 0.108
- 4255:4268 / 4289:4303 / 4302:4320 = 0.097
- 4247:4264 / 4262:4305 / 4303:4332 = 0.010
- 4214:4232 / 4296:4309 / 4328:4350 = 0.274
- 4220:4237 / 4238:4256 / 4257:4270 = -0.060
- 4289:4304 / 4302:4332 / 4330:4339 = 0.076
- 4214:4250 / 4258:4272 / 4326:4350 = 0.042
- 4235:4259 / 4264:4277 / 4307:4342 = -0.005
